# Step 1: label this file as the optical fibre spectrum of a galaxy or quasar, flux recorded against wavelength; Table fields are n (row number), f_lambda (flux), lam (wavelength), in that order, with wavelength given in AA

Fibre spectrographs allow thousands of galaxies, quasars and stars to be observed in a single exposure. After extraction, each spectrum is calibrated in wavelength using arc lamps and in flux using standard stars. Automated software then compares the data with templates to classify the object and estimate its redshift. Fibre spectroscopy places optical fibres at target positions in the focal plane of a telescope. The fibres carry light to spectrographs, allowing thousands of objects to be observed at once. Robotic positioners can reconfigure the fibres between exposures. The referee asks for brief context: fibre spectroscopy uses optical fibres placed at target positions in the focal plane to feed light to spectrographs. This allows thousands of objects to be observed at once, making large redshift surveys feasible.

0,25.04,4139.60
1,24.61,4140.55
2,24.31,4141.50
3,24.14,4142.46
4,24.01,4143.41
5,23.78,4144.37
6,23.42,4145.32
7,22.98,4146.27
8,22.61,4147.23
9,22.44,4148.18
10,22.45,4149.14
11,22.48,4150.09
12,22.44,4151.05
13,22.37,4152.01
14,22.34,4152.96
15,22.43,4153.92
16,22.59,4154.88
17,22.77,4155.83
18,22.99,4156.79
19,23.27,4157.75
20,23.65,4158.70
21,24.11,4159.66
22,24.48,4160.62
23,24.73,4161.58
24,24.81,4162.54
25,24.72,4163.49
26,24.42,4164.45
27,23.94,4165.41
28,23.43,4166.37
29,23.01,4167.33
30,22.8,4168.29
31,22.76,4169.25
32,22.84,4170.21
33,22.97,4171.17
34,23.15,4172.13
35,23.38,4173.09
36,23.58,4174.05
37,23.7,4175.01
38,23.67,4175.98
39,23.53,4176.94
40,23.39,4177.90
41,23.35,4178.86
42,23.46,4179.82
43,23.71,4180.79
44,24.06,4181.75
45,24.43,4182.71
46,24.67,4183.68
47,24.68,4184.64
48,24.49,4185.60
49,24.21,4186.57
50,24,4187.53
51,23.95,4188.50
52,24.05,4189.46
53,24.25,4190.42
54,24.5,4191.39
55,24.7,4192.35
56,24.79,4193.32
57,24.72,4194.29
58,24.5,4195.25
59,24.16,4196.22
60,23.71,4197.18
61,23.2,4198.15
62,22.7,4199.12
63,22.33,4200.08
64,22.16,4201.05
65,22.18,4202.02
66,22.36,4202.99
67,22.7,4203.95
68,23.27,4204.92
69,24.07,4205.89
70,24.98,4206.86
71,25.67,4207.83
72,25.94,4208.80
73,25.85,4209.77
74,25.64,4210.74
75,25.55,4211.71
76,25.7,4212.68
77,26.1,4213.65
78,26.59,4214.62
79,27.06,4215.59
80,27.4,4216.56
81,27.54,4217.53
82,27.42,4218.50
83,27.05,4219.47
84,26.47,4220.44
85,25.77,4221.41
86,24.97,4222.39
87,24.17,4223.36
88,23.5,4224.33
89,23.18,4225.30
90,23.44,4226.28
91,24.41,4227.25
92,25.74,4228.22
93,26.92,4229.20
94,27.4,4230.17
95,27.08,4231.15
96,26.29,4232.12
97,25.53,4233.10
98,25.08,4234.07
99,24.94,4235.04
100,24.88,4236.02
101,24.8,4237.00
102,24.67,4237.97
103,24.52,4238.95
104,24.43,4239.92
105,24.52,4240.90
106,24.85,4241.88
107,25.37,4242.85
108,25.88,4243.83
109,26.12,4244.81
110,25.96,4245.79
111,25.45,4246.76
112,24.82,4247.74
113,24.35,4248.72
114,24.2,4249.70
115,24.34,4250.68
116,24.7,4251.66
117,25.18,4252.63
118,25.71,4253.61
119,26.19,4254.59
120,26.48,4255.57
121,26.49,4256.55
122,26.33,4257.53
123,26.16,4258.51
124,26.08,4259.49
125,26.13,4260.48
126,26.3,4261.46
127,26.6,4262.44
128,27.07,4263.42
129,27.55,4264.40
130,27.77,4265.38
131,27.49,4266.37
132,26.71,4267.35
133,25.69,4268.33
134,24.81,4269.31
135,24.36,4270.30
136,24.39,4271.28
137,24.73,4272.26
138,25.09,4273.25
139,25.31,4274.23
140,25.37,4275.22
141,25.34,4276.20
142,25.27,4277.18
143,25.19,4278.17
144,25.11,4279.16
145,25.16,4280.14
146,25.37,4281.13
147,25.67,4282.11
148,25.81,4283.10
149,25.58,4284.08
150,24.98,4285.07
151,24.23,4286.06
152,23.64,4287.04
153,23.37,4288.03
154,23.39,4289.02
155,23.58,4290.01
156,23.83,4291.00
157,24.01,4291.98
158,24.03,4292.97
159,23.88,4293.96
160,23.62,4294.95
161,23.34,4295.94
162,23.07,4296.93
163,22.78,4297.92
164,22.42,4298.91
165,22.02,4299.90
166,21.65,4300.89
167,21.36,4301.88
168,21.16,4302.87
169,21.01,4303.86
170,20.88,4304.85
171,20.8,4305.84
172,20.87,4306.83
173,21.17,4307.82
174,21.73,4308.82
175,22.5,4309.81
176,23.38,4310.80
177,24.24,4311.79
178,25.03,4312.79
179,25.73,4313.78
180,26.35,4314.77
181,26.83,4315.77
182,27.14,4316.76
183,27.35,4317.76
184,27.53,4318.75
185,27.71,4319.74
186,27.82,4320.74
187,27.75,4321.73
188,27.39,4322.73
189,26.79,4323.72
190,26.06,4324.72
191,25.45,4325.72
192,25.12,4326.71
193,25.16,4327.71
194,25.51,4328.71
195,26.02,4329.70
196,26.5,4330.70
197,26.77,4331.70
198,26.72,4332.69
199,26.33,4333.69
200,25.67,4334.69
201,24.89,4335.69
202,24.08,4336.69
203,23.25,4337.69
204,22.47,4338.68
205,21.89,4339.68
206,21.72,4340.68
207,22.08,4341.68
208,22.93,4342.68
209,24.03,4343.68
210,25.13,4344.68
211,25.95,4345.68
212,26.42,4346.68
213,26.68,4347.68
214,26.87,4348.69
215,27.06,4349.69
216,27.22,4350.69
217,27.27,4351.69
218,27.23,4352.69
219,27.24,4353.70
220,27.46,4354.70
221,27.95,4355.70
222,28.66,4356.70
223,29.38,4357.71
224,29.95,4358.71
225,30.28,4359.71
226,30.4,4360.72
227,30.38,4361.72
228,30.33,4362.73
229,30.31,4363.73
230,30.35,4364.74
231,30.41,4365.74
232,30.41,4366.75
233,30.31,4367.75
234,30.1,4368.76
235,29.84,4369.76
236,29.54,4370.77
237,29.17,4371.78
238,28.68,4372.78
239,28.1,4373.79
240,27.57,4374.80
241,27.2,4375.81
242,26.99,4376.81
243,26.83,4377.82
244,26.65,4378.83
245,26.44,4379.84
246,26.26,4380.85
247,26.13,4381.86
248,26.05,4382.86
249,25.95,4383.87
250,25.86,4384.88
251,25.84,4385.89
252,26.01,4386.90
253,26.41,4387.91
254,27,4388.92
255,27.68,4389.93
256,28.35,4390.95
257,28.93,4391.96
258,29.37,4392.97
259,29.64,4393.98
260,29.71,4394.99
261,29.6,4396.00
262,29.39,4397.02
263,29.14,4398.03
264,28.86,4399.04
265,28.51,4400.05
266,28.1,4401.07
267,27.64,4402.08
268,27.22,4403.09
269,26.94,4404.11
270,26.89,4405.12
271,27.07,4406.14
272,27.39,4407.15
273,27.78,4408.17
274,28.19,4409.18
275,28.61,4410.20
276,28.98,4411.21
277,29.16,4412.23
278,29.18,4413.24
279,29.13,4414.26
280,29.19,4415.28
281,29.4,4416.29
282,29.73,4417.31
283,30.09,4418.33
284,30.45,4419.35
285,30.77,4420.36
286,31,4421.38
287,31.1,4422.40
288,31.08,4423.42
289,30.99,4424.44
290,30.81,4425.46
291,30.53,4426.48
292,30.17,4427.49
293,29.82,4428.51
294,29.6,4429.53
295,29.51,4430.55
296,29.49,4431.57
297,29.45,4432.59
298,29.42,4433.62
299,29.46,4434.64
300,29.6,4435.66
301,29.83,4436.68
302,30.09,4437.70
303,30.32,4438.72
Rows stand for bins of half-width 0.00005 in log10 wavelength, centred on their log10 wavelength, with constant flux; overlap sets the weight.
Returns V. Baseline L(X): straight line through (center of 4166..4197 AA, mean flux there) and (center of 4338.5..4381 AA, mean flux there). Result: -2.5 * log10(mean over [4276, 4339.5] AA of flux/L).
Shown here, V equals 0.084 mag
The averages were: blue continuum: 23.8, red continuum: 27.5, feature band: 24.5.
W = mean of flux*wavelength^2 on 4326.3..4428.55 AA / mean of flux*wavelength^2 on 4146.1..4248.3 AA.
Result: 1.24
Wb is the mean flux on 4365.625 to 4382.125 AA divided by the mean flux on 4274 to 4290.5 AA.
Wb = 1.14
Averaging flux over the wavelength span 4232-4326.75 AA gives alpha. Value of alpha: 24.9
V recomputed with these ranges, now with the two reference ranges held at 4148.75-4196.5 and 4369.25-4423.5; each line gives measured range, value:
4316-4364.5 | 0.02 mag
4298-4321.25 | 0.12 mag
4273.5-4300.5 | 0.08 mag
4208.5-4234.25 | -0.05 mag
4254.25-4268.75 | -0.05 mag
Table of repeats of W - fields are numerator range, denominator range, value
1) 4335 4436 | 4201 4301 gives 1.19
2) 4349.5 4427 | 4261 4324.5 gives 1.21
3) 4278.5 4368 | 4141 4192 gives 1.16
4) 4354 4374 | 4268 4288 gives 1.23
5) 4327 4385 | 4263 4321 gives 1.14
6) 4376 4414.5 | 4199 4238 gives 1.20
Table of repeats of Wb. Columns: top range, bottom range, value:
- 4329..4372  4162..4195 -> 1.14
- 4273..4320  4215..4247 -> 0.94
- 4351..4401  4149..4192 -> 1.20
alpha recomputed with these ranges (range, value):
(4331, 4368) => 26.9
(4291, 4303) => 22.9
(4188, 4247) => 25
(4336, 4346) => 23.3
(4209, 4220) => 26.5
